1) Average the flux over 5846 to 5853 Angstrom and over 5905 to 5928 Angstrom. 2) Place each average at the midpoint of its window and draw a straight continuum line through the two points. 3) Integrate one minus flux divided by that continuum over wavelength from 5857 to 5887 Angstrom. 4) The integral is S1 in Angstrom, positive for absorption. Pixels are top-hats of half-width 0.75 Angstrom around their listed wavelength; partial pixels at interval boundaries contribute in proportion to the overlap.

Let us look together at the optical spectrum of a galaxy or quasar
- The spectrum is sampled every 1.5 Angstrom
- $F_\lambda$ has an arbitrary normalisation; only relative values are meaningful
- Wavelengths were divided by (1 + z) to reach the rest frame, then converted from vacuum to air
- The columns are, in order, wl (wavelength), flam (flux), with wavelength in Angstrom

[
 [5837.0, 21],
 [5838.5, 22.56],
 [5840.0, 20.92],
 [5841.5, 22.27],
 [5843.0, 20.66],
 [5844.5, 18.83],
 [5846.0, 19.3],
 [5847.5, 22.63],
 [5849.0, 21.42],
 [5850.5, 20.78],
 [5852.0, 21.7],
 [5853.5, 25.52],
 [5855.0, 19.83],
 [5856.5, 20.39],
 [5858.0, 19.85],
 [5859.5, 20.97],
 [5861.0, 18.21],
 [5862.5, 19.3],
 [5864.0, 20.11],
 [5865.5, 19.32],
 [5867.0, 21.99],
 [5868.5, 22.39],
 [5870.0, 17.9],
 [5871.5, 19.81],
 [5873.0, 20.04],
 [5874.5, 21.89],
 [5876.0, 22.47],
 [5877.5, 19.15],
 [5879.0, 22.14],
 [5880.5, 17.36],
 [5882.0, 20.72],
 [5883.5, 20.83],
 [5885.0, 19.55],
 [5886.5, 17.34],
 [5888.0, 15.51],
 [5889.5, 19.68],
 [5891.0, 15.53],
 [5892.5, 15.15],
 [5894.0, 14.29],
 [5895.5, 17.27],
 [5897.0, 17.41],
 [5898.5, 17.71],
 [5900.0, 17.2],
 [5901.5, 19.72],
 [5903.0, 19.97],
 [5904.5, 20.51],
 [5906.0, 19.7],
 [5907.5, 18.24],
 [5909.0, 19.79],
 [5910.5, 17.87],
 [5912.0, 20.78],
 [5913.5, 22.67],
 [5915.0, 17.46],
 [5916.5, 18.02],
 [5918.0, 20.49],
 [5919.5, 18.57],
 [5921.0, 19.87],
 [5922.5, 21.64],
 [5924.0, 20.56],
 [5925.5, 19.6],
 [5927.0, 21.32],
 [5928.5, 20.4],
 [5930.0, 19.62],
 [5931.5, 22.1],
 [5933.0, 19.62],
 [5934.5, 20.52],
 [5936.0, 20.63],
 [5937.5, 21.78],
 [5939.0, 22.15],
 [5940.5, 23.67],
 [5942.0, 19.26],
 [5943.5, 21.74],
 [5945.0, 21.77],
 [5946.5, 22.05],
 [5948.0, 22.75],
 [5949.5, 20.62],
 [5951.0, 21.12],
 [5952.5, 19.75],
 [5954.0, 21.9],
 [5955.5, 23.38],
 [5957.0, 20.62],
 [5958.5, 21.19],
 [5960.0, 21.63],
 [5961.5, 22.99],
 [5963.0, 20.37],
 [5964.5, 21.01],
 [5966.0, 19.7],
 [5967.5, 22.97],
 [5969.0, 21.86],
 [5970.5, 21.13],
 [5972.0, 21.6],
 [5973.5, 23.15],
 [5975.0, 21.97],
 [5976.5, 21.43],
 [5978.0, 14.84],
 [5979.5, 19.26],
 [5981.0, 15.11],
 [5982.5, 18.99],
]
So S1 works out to 1.21 Angstrom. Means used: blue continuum 21.5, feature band 20.1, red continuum 19.8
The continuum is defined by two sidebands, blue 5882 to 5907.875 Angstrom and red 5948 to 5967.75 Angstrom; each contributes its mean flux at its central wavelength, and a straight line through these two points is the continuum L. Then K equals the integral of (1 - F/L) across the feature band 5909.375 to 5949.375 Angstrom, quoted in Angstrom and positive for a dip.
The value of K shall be -1.6 Angstrom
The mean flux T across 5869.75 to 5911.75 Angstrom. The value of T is 18.8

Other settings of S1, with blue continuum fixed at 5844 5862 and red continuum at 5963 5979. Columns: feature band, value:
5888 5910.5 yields 3.1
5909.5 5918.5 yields 0.6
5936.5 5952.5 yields -0.5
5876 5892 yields 1.5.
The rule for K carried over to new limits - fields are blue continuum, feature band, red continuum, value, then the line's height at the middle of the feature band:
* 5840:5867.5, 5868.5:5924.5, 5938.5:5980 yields 5.0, 21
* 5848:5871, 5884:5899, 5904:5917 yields 2.2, 19.9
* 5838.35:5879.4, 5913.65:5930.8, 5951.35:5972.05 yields 1.0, 21.2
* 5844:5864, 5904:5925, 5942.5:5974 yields 1.5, 21.2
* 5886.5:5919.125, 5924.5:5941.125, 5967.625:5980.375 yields -1.4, 19.3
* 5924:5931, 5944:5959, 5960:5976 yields -0.3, 21.1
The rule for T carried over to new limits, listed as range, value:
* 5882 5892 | 18.2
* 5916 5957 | 20.9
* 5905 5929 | 19.8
